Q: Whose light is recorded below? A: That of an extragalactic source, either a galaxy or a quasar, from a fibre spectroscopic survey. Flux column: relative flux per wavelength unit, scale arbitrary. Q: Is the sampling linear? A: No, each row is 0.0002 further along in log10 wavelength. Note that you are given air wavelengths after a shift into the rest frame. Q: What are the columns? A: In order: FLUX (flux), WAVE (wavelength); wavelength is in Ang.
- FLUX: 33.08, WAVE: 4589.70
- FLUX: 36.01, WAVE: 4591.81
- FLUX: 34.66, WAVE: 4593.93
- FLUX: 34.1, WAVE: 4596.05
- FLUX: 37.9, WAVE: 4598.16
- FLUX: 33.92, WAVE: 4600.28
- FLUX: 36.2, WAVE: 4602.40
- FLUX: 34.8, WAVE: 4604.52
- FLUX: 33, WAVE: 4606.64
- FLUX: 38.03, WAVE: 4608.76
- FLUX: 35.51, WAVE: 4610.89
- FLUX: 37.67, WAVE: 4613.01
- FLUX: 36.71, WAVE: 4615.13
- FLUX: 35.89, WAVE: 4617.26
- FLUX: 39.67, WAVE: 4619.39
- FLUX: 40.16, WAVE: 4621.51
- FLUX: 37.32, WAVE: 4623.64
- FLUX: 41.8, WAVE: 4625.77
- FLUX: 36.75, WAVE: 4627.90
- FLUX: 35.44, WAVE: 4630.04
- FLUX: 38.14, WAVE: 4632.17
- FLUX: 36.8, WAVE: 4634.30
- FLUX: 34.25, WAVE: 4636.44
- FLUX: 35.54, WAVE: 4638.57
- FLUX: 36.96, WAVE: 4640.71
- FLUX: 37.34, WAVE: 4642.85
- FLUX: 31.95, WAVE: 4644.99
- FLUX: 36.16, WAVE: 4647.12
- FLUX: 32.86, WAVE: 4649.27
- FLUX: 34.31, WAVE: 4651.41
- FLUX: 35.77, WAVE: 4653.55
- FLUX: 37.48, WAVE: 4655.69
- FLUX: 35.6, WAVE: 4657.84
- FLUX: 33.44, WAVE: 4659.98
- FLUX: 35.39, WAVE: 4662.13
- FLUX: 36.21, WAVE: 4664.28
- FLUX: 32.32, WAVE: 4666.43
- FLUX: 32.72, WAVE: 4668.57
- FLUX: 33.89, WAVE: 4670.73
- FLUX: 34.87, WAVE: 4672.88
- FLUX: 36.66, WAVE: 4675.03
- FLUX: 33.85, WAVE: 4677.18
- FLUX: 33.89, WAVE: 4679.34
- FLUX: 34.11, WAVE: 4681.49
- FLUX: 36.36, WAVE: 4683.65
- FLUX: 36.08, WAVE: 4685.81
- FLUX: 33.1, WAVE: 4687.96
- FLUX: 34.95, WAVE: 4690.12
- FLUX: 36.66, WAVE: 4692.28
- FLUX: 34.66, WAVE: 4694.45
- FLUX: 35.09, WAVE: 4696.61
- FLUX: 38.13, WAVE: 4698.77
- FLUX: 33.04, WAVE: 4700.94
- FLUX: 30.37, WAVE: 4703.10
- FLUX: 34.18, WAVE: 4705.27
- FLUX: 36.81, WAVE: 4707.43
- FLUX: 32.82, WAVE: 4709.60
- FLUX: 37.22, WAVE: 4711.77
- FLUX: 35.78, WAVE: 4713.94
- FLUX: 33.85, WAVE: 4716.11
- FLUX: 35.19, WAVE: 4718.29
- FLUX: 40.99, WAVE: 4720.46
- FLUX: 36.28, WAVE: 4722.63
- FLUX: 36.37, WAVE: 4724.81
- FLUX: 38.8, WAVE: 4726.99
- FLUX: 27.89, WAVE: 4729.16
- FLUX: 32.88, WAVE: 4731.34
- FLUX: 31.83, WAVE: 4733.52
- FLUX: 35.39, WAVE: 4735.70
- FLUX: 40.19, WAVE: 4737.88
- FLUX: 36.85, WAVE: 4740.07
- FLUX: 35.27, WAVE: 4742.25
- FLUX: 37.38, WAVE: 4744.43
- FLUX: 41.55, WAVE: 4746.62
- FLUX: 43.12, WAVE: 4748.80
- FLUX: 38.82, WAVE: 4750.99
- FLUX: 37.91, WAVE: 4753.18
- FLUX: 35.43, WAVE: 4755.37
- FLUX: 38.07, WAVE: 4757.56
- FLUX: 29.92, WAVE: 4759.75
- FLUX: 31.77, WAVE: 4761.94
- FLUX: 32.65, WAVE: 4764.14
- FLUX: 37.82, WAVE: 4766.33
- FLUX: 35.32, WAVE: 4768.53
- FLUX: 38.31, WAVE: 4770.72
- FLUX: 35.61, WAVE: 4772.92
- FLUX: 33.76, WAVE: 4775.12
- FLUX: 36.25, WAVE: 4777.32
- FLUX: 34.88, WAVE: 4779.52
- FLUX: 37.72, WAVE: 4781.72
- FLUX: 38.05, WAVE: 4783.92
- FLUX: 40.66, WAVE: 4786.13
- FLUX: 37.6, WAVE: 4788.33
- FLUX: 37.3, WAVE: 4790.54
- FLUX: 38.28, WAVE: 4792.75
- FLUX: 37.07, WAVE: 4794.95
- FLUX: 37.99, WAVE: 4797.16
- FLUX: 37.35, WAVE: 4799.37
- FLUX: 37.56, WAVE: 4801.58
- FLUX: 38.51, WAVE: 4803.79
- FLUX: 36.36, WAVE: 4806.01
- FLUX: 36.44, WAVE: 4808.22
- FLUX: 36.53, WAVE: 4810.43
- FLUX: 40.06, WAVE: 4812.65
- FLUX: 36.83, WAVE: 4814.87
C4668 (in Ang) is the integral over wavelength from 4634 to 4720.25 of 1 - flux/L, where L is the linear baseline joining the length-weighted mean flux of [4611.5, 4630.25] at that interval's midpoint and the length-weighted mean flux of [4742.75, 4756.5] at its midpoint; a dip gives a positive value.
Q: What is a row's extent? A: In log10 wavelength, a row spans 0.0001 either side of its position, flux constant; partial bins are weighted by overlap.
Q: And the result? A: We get 7.68 Ang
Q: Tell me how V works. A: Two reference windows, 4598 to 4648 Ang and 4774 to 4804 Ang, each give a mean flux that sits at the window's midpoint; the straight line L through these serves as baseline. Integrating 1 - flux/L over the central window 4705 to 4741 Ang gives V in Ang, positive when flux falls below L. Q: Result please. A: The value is 1.5 Ang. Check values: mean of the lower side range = 36.6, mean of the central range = 35.5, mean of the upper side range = 37.3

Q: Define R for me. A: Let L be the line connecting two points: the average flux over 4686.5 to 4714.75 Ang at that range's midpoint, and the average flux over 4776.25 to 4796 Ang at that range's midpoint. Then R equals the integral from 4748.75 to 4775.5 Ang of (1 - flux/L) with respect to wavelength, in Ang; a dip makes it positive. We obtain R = 0.7 Ang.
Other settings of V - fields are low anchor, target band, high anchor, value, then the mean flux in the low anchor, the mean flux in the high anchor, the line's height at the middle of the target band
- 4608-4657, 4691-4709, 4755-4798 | 0.8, 36.6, 36.2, 36.4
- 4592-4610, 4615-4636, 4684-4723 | -1.5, 35.3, 35.3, 35.3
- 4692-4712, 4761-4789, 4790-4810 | 0.4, 34.7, 37.4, 36.7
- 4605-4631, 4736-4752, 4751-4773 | -1.4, 37.3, 35.4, 35.7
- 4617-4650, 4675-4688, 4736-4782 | 0.6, 36.7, 36.6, 36.7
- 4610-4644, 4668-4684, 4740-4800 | 1.1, 37.2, 36.9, 37.1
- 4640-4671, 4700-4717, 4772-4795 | 0.7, 34.8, 37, 35.7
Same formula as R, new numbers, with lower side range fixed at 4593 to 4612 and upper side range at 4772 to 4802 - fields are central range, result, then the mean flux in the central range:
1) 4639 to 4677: 1.0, 34.9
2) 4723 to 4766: 0.9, 35.9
